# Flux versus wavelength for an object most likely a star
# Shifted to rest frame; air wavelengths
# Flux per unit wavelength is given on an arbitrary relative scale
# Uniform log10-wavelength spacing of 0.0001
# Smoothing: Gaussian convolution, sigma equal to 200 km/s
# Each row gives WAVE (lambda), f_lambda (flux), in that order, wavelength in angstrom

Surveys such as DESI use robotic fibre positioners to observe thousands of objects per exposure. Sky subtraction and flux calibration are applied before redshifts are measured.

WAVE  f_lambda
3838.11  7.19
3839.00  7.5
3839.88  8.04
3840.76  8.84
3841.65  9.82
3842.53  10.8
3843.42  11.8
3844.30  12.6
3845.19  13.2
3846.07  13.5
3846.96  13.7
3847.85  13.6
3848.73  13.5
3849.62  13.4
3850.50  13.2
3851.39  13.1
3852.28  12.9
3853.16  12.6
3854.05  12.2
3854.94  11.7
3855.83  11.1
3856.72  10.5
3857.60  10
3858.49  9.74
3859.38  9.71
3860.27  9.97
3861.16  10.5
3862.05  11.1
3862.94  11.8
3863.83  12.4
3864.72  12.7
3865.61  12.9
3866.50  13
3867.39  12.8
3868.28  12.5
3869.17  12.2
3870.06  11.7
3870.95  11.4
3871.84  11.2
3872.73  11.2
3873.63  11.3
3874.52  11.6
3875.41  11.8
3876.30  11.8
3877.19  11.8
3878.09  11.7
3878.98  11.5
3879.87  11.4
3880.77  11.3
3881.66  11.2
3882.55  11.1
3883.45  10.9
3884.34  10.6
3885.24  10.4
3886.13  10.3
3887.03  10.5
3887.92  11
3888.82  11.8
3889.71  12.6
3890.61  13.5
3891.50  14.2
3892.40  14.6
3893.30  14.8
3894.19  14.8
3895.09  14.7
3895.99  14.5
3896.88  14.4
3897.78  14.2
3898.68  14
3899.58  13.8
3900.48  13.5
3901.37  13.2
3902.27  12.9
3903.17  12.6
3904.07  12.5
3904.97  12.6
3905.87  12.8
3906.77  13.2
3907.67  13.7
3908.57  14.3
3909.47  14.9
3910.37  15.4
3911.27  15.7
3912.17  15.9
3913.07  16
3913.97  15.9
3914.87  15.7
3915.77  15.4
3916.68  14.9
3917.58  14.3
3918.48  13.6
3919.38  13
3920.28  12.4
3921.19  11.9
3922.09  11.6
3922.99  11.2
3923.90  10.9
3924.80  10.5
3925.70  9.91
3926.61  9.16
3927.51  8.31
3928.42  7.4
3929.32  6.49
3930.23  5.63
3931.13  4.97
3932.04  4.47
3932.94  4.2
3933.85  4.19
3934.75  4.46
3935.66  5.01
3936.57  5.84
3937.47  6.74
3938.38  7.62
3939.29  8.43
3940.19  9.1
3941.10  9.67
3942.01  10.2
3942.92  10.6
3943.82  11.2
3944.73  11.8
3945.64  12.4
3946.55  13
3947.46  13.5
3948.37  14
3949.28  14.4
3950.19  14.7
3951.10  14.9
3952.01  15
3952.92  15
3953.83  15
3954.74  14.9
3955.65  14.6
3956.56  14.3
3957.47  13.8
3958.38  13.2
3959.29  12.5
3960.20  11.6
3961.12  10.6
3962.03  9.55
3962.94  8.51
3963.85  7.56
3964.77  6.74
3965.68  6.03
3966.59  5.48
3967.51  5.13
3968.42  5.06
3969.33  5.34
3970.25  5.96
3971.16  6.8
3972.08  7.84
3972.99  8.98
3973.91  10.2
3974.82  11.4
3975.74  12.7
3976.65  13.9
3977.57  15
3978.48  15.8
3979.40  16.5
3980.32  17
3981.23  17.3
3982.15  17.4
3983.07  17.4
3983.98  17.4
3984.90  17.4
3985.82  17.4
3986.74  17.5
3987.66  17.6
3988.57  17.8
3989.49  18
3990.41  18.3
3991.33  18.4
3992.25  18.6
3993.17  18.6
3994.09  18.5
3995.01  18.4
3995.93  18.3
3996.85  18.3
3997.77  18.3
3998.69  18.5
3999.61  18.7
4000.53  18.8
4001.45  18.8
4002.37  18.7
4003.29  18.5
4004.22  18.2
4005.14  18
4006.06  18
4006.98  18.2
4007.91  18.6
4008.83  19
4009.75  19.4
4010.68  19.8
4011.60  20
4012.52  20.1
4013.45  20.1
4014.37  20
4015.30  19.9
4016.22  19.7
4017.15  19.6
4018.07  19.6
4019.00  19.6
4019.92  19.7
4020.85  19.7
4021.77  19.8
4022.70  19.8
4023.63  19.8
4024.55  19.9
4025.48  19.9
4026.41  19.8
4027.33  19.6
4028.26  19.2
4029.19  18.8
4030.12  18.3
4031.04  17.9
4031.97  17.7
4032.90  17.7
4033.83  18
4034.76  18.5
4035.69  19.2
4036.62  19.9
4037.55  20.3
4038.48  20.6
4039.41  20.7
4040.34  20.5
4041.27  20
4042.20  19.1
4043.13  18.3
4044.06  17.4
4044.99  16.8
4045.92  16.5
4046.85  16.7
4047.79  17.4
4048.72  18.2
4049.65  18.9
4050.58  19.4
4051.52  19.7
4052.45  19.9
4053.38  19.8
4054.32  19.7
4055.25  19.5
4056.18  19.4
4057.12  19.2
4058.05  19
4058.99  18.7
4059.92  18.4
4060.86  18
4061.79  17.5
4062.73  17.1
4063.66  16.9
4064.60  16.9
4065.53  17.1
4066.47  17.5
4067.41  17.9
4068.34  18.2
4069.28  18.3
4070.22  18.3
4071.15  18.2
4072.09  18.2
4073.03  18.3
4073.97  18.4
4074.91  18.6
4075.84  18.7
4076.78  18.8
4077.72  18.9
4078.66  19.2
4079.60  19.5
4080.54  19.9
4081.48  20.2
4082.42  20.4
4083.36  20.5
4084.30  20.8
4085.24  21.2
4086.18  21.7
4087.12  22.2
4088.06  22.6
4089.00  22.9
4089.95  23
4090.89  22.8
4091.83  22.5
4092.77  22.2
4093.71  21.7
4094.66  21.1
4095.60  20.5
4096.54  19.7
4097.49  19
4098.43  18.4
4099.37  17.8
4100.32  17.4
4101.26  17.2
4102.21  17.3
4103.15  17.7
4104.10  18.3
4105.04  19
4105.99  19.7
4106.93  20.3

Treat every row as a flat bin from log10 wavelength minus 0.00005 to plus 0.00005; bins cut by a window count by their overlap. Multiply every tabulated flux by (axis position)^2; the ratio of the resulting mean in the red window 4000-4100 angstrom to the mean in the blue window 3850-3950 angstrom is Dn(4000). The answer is 1.8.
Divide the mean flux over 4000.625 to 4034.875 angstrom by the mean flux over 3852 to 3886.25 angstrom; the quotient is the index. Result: 1.67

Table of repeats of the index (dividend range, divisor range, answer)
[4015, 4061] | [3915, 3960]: 1.76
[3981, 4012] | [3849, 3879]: 1.56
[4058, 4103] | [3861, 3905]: 1.57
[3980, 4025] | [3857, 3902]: 1.54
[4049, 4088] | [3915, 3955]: 1.81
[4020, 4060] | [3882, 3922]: 1.41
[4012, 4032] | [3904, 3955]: 1.71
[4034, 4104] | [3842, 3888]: 1.64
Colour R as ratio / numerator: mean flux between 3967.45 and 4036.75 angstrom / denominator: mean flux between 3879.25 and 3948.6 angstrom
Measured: 1.49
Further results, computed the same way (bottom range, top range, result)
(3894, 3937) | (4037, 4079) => 1.59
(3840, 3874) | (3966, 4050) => 1.46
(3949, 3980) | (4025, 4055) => 1.69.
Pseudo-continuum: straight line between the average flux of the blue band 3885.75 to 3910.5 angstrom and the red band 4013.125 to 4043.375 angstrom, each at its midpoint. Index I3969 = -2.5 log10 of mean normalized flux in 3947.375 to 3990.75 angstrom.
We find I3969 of 0.29 mag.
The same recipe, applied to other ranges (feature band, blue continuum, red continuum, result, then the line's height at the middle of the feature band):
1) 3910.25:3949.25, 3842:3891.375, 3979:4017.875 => 0.376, 15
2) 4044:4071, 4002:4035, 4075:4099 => 0.102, 20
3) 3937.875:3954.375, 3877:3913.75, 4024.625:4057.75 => 0.231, 15.1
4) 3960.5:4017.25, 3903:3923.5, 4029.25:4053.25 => 0.104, 16.7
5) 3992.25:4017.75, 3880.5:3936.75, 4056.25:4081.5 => -0.201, 15.7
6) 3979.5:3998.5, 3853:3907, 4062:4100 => -0.107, 16.2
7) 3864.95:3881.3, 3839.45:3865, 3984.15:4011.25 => 0.067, 12.6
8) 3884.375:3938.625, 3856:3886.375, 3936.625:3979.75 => -0.044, 11.2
